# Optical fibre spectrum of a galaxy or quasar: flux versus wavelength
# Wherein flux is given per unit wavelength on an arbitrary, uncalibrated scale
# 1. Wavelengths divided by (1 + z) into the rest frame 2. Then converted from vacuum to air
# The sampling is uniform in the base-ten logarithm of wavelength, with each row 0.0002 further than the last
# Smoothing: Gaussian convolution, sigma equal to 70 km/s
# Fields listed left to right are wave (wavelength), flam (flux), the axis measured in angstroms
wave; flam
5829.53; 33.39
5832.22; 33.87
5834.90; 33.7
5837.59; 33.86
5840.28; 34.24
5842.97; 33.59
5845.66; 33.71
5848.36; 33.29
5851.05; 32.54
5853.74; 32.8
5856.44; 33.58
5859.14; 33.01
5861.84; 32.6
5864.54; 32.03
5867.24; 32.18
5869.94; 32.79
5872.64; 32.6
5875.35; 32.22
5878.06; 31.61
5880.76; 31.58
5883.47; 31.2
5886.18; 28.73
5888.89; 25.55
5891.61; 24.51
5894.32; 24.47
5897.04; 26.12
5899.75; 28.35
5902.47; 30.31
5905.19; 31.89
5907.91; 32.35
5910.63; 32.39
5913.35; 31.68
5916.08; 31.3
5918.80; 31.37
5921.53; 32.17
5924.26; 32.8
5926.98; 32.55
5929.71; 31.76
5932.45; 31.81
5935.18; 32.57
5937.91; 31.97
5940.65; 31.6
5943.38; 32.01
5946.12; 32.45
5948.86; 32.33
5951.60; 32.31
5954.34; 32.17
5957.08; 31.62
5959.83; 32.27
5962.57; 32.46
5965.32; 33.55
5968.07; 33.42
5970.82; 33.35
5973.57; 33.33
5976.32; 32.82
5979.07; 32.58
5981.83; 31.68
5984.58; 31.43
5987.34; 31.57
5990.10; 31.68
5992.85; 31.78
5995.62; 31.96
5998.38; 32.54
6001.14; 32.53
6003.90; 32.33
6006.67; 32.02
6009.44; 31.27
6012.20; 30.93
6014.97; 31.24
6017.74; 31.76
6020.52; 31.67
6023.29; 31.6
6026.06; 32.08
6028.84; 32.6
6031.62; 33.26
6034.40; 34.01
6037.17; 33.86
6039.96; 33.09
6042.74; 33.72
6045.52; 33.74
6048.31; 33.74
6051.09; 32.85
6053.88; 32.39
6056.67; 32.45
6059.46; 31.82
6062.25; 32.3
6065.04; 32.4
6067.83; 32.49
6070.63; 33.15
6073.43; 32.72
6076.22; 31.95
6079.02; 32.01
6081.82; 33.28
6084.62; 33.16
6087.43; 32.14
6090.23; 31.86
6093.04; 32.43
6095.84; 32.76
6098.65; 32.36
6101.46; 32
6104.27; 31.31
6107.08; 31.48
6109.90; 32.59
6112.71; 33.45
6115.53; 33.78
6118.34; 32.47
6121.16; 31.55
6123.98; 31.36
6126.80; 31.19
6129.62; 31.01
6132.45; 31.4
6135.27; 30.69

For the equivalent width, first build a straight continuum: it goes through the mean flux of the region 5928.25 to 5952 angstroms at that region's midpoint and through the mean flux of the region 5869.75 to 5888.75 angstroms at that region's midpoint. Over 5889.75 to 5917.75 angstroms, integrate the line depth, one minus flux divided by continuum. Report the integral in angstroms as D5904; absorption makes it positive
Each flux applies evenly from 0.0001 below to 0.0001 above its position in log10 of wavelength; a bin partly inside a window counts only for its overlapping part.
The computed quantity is 2.0 angstroms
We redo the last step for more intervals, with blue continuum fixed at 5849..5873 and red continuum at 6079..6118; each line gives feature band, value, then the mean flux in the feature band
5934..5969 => 0.3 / 32.3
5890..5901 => 2.3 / 25.8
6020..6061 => -0.4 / 32.9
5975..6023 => 1.1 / 31.9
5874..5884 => 0.3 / 31.7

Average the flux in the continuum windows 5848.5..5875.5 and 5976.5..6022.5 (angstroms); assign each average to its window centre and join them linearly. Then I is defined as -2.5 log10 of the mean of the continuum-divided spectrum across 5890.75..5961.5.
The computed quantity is 0.04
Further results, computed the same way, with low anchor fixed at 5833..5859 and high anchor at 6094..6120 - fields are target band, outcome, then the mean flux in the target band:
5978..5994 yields 0.04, 31.8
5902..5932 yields 0.04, 31.9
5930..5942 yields 0.04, 31.9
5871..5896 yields 0.15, 29.2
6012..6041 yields 0.01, 32.4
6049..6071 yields 0.00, 32.5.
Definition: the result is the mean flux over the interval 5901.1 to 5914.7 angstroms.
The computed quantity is 31.7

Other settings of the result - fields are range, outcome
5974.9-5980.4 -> 32.7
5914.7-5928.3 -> 32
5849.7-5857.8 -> 33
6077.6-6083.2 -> 32.6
